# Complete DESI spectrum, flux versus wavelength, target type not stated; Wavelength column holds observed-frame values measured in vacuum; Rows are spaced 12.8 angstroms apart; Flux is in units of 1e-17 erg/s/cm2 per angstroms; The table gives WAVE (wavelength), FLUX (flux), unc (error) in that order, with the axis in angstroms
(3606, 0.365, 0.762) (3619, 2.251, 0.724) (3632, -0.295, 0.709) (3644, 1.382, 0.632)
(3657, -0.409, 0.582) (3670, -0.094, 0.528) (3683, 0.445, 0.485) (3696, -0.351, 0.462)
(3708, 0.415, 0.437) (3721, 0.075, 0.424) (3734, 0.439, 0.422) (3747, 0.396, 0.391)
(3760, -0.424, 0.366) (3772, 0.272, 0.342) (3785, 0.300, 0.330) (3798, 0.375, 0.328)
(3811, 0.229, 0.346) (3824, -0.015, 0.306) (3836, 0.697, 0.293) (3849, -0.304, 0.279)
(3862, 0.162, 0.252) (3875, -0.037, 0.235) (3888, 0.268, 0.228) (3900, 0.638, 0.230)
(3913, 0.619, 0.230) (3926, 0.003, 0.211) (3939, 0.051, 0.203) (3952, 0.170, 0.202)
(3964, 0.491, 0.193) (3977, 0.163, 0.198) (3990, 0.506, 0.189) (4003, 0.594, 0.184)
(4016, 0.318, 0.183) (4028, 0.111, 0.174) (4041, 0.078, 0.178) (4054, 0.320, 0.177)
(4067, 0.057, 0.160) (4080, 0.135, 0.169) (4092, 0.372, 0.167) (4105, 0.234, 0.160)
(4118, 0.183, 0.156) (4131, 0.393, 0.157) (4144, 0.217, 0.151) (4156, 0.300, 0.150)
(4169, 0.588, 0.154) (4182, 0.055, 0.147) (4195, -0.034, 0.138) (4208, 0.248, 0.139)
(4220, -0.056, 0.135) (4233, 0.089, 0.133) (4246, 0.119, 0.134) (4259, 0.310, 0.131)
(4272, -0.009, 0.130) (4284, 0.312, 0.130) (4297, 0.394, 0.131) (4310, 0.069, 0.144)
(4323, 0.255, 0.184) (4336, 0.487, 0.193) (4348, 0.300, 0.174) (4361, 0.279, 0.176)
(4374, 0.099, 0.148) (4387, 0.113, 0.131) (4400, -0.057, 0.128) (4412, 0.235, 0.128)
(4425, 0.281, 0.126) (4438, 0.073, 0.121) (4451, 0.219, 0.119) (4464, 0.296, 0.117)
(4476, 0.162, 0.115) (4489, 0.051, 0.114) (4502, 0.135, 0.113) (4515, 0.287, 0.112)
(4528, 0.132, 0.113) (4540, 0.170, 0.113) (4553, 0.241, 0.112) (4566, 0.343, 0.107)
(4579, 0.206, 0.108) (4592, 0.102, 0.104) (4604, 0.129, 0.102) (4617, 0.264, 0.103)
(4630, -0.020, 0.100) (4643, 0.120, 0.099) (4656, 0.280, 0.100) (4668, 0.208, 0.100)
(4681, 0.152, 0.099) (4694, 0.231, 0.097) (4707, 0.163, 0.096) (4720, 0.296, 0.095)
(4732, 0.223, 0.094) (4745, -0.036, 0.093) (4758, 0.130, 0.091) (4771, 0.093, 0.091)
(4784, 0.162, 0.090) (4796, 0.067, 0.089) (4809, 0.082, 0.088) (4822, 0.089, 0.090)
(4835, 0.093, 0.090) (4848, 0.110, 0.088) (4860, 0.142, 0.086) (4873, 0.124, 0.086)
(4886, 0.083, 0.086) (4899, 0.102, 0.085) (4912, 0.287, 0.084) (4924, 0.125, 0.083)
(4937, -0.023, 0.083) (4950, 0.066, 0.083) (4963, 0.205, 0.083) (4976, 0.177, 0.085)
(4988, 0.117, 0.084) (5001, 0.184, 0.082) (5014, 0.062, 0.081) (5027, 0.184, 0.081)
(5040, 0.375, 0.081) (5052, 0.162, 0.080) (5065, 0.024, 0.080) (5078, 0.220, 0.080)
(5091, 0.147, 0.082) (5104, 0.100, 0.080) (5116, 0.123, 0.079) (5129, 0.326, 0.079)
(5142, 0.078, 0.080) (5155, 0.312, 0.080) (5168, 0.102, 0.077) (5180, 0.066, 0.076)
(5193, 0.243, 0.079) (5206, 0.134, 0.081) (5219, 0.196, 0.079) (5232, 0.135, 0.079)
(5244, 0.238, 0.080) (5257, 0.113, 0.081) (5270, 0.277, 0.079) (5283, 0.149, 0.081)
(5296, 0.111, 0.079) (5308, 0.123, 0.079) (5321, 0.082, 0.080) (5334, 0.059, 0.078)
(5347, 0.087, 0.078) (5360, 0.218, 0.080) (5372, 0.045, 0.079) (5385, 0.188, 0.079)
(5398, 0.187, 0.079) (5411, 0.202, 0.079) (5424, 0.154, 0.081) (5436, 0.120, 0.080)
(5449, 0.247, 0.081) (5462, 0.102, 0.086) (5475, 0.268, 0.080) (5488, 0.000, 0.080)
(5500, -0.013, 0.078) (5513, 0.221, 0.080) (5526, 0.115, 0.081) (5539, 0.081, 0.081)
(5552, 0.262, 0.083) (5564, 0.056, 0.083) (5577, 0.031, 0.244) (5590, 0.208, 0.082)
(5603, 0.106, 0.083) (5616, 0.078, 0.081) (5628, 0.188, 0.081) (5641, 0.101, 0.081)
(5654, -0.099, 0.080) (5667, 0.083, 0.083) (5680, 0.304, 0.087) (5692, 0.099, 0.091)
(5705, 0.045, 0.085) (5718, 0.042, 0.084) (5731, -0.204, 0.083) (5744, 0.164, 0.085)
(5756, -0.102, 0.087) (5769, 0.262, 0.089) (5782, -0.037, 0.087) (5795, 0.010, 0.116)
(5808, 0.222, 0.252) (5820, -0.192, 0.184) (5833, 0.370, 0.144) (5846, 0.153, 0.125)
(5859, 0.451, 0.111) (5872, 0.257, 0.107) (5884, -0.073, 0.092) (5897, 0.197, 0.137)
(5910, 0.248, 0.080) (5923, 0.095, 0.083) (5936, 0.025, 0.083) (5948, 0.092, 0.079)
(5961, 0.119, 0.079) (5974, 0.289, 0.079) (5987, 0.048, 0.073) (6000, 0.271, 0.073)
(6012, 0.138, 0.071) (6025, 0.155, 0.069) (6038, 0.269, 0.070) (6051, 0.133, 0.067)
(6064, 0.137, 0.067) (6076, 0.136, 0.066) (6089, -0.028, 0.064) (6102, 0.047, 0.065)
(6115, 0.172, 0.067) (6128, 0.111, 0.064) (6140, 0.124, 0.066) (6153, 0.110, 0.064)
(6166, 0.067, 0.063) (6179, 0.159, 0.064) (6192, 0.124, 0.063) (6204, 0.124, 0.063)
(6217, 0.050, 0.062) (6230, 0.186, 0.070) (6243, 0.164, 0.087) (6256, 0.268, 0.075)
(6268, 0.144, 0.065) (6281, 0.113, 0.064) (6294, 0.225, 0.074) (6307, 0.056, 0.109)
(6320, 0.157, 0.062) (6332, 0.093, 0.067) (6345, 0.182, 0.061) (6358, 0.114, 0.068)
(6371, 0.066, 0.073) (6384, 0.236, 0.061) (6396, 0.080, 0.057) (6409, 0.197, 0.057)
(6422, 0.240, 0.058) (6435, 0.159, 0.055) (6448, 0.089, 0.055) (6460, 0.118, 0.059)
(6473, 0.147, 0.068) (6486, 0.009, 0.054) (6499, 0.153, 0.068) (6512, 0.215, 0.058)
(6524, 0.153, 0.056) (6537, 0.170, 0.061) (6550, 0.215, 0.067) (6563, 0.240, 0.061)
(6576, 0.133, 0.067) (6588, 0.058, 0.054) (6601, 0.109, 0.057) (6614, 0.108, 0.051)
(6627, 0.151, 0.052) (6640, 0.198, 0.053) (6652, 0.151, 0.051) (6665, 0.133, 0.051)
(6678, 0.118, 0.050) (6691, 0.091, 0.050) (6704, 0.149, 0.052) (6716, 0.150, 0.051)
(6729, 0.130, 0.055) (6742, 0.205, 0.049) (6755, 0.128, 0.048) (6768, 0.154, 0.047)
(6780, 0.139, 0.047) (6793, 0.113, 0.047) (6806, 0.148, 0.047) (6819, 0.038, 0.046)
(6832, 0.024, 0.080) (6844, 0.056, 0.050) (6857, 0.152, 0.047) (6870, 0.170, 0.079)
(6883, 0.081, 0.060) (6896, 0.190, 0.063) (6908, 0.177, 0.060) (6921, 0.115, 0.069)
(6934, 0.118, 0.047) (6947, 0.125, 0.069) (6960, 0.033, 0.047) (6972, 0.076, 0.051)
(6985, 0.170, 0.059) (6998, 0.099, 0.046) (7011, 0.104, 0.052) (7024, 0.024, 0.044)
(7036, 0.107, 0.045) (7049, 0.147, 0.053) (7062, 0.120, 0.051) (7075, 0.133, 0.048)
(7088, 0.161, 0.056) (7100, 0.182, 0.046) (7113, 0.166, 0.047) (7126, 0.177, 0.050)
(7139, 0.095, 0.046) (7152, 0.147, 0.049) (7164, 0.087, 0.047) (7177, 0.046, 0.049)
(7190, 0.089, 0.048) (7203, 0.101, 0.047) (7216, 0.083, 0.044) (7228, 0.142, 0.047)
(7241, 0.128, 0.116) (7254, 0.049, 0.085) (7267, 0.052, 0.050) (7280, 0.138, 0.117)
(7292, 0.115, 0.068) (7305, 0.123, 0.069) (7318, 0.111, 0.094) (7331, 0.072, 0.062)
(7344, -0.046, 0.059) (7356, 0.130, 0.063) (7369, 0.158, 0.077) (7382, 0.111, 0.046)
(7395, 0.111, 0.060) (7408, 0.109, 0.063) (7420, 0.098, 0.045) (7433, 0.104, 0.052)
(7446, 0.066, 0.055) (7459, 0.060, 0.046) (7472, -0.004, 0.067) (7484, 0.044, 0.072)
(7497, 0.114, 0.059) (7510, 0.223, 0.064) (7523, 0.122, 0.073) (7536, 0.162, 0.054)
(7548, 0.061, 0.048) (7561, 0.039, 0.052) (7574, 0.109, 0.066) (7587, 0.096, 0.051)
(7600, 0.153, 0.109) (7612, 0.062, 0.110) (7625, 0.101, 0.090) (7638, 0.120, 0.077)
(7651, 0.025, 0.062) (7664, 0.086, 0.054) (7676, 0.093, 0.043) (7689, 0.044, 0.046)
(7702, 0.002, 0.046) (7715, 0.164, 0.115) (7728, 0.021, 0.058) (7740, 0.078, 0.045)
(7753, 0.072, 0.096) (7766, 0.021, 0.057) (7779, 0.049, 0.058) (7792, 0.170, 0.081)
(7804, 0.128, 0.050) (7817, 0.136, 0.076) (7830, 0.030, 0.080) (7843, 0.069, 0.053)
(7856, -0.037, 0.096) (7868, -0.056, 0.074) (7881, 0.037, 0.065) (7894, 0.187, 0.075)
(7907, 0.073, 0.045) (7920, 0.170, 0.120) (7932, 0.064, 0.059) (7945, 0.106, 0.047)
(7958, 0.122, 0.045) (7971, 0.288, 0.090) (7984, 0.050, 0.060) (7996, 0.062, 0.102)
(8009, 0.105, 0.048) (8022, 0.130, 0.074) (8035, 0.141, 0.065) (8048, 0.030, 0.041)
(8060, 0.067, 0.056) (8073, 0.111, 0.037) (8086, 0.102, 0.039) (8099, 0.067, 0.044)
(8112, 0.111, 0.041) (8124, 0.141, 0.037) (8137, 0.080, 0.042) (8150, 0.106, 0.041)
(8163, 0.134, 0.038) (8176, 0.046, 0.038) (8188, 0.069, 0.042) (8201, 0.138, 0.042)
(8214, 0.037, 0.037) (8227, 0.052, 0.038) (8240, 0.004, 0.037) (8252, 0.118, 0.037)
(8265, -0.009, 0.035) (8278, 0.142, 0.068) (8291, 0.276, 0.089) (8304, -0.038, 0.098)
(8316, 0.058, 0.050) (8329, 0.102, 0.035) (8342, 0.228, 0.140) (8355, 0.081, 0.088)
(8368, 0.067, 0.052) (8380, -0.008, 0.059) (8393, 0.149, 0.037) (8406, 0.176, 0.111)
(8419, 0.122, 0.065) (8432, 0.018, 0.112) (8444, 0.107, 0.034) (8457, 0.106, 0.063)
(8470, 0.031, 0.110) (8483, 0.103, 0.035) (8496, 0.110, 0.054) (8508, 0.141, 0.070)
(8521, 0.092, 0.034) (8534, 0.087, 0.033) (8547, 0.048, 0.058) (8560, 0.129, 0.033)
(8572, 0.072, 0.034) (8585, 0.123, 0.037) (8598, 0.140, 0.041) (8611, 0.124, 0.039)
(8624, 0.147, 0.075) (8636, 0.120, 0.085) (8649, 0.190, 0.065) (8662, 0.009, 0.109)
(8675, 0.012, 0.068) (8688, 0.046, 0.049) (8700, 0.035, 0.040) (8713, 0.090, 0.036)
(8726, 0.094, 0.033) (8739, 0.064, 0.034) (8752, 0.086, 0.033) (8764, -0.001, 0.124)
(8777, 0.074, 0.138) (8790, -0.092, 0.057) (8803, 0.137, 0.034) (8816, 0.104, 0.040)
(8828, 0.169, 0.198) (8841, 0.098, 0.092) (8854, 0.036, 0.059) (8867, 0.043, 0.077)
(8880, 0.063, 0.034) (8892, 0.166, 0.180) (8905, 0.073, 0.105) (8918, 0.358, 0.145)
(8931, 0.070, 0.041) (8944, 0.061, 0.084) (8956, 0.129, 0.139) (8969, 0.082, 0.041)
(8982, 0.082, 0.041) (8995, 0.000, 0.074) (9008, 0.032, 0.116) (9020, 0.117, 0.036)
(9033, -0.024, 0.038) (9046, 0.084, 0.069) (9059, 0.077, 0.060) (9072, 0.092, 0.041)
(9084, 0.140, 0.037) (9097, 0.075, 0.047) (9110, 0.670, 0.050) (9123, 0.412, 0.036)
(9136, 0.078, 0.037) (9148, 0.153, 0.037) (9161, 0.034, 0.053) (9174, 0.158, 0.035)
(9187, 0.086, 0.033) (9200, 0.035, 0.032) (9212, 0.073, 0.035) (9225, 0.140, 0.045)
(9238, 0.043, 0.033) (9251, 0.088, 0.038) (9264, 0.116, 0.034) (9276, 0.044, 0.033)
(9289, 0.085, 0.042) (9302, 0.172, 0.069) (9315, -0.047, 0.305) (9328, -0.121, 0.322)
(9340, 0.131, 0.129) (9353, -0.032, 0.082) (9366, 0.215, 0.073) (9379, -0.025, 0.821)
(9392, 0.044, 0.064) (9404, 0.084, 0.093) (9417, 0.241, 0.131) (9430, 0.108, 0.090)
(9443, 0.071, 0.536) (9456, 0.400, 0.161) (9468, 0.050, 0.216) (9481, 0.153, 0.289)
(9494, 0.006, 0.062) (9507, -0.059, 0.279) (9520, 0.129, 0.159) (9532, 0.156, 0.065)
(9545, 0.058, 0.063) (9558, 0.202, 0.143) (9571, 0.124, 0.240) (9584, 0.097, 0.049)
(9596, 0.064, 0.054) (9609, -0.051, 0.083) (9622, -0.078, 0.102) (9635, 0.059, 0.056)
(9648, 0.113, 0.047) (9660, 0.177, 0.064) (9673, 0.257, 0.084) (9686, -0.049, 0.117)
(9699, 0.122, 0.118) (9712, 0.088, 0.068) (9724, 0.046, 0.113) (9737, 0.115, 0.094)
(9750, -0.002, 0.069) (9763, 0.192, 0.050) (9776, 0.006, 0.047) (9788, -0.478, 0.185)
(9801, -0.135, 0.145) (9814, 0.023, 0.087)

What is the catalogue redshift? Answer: 1.44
